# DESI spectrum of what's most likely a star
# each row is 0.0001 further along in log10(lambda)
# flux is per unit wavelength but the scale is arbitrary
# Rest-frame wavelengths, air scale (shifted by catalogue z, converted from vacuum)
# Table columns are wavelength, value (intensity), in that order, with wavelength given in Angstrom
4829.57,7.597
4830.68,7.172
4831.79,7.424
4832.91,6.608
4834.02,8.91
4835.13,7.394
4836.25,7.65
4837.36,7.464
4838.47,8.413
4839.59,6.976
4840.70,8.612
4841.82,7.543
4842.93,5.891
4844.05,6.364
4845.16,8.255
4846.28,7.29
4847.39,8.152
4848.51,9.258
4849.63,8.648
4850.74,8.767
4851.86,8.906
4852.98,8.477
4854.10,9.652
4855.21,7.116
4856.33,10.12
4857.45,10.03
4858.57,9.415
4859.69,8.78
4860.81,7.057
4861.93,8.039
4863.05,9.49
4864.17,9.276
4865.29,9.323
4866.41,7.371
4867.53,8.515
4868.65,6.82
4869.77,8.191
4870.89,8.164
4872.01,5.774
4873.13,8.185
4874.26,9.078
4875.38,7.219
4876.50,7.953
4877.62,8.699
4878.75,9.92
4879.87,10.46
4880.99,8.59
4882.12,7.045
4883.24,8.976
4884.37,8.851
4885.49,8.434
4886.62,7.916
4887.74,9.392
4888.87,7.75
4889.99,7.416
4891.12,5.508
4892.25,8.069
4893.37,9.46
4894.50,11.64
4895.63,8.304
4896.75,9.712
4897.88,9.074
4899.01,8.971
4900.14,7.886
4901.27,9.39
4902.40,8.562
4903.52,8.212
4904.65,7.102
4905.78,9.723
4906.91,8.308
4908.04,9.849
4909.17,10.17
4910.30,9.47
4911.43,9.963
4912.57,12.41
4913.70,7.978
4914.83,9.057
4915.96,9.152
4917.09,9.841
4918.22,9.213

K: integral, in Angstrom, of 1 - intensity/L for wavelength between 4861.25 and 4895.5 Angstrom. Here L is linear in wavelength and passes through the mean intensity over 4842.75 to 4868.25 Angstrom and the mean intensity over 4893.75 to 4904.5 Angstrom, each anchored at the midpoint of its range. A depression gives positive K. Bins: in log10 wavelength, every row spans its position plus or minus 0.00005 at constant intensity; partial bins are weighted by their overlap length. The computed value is 1.5 Angstrom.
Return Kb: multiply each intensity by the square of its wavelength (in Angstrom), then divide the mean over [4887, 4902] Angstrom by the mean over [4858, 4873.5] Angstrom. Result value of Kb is 1.1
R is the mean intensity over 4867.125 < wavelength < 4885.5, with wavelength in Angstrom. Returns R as 8.28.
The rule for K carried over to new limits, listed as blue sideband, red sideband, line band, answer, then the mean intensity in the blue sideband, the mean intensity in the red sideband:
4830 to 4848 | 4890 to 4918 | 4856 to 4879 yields -0.67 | 7.51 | 9.05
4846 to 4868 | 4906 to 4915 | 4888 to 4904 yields 1.41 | 8.7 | 9.67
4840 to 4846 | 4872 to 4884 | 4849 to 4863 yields -1.86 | 7.32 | 8.48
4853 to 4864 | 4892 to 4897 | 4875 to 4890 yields 1.24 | 8.85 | 9.52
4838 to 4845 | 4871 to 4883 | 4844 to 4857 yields -1.58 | 7.34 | 8.31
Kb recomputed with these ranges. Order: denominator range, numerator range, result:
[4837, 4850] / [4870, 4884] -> 1.09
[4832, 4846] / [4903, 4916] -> 1.28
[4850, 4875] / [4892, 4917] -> 1.11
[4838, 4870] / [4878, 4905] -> 1.05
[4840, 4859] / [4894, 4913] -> 1.14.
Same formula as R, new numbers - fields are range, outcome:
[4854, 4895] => 8.46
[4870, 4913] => 8.71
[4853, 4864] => 8.85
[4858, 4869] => 8.44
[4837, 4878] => 8.2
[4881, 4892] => 7.95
